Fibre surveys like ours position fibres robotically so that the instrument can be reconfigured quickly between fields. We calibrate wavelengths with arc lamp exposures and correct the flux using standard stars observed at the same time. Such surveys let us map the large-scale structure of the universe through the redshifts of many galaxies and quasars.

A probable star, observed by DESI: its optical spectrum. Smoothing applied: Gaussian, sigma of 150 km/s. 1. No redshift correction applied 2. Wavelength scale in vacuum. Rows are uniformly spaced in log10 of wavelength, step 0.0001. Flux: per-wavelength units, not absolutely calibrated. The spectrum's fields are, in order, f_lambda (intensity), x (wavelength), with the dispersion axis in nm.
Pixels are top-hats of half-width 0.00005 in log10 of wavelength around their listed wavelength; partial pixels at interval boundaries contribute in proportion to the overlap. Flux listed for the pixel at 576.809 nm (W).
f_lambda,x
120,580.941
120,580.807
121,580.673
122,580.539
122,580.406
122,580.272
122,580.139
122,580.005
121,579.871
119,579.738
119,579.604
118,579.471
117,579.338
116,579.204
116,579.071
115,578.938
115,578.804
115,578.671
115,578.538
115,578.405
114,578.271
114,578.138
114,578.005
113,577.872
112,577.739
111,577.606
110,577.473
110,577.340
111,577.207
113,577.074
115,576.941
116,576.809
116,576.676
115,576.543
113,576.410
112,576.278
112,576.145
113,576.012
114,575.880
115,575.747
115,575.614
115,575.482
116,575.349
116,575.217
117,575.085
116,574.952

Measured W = 116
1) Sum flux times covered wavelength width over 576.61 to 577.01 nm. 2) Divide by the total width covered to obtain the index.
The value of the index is 116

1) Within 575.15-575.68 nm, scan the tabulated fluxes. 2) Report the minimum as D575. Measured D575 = 115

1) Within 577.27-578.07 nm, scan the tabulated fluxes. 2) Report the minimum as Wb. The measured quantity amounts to 110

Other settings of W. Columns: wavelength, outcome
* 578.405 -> 115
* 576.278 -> 112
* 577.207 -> 111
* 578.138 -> 114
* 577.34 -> 110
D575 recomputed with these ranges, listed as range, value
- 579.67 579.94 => 119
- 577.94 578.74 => 114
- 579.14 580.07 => 116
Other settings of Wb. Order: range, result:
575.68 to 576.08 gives 113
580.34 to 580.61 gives 122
